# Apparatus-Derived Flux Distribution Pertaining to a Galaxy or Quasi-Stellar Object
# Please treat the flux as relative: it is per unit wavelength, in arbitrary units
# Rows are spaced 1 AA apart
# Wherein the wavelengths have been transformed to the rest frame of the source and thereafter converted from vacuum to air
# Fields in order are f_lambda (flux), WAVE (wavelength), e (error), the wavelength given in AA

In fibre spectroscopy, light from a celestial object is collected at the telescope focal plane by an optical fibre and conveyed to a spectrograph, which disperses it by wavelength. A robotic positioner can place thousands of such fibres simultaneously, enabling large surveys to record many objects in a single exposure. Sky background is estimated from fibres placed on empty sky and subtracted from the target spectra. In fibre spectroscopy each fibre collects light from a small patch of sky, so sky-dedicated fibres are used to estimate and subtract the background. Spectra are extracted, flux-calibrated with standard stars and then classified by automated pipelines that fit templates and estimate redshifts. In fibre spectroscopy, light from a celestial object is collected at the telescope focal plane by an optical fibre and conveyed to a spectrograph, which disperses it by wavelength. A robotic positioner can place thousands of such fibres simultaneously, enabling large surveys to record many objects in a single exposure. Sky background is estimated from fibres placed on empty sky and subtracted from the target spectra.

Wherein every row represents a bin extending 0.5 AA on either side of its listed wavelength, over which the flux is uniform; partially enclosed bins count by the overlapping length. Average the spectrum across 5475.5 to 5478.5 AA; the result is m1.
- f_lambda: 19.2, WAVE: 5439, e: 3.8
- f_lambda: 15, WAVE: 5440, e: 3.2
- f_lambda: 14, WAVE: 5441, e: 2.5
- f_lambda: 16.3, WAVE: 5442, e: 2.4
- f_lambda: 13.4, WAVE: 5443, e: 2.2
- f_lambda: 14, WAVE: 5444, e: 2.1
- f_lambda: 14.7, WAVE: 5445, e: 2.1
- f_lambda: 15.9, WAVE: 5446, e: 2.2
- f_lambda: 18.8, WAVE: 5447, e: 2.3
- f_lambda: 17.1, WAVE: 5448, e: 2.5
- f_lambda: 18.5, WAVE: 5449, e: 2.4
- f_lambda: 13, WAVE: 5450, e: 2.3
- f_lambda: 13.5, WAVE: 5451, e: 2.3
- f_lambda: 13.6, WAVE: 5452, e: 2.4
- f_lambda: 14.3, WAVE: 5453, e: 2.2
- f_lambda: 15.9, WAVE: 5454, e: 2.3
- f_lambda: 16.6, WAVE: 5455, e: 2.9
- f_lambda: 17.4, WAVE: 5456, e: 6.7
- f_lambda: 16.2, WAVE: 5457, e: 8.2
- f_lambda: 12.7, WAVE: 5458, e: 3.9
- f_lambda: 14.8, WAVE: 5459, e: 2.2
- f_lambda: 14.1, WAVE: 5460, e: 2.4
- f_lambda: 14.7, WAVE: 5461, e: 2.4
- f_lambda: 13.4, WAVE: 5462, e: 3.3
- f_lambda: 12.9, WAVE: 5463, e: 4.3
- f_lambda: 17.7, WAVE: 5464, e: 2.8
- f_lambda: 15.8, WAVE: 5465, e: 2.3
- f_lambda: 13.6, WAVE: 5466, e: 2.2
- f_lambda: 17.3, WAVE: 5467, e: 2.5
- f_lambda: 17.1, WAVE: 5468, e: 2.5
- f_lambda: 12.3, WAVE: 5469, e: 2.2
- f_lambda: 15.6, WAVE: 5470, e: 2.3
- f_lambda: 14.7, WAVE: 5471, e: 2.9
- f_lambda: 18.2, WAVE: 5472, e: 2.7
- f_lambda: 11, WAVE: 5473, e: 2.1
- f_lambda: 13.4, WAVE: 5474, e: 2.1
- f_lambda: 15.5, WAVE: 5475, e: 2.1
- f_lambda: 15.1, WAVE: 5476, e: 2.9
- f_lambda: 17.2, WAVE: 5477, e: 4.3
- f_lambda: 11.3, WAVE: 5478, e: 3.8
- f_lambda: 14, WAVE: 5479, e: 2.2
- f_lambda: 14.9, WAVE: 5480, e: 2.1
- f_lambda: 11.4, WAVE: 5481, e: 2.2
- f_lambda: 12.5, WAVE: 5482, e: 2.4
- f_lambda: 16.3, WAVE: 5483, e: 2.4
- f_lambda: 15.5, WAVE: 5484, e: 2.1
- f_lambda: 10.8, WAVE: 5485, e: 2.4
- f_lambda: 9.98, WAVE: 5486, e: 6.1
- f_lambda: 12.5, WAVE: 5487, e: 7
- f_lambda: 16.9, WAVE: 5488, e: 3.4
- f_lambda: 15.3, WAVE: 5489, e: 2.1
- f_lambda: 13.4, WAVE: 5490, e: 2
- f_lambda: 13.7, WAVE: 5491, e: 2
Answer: 14.5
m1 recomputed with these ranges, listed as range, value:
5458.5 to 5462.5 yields 14.2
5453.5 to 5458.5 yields 15.8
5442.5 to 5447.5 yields 15.4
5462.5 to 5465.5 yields 15.5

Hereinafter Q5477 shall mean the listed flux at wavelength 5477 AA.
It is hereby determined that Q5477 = 17.2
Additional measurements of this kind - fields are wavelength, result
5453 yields 14.3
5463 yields 12.9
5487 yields 12.5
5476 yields 15.1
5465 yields 15.8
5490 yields 13.4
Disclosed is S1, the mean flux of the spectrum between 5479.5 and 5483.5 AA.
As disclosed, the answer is 13.8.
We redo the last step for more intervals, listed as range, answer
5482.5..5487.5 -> 13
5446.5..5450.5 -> 16.9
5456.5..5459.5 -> 14.6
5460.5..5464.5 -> 14.7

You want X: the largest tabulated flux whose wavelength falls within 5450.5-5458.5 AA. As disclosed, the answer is 17.4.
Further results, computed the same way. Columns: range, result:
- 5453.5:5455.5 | 16.6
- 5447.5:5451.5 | 18.5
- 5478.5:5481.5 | 14.9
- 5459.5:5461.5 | 14.7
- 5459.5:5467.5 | 17.7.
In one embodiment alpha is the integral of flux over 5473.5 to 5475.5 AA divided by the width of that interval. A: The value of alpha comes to 14.4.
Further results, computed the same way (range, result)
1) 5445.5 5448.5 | 17.3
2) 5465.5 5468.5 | 16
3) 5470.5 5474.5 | 14.3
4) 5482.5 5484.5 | 15.9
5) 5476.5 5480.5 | 14.3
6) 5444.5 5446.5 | 15.3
